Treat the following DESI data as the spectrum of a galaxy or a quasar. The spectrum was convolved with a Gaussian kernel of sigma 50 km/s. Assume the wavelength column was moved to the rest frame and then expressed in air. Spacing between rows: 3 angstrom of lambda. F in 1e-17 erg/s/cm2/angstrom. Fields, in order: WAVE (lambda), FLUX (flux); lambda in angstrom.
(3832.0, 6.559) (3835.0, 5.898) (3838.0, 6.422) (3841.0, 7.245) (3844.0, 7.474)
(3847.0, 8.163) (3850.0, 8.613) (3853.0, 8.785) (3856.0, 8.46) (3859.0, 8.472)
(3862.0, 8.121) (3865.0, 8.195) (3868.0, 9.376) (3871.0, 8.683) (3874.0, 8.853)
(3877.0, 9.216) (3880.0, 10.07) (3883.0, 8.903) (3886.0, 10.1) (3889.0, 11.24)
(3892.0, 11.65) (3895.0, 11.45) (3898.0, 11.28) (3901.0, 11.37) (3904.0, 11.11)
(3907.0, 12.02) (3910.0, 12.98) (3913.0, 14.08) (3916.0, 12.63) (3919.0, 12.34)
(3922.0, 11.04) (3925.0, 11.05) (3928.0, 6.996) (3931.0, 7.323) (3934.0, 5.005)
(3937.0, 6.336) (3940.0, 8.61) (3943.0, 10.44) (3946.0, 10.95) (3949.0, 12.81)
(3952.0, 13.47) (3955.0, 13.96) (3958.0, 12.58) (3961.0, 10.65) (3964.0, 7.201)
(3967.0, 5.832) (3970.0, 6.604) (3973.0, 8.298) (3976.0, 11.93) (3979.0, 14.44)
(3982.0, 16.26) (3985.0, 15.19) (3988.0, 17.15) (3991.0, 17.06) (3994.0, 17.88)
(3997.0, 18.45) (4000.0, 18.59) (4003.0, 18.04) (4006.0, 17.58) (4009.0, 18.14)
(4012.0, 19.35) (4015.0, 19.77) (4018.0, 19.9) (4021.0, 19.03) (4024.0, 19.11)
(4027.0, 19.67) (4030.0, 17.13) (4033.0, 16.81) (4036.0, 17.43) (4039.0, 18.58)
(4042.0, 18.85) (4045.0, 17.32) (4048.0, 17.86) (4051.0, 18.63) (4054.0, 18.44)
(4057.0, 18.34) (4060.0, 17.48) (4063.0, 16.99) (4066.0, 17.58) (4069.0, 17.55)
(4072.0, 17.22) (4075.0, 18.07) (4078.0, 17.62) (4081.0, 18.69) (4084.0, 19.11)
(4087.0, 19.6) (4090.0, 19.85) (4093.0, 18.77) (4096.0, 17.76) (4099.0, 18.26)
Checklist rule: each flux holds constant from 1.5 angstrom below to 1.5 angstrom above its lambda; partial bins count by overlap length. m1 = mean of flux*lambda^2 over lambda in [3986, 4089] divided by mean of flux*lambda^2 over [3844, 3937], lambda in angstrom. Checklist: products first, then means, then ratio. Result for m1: 2.0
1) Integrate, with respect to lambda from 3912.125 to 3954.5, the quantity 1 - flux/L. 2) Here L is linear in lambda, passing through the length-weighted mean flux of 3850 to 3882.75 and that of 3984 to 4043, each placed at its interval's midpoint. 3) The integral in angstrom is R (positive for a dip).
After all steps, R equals 9.0 angstrom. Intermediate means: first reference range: 8.82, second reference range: 18.2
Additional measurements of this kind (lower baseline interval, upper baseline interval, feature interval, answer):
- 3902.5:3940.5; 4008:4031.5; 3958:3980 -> 7.7 angstrom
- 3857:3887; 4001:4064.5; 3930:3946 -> 6.2 angstrom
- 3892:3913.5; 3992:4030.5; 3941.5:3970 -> 8.4 angstrom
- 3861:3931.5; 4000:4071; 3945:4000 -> 6.8 angstrom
